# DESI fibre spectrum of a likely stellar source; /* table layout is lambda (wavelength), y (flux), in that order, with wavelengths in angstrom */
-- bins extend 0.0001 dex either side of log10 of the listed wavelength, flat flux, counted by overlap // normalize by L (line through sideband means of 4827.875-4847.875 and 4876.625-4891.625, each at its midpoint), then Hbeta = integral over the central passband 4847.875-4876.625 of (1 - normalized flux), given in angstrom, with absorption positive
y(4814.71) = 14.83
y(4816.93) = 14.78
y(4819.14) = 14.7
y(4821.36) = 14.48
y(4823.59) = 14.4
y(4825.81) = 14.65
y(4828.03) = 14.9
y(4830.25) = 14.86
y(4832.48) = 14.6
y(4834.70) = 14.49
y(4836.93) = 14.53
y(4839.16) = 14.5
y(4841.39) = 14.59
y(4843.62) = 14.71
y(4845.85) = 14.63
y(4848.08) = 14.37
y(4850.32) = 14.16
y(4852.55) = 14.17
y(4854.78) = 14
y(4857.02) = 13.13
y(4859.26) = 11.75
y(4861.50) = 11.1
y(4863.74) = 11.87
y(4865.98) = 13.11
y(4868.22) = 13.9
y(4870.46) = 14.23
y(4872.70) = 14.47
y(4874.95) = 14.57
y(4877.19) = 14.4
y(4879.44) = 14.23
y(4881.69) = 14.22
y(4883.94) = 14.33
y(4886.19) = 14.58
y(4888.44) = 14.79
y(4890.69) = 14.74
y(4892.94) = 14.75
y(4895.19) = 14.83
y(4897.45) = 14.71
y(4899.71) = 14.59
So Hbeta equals 2.2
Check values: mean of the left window 14.6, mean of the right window 14.5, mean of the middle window 13.4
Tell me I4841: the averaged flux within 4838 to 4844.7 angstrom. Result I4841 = 14.6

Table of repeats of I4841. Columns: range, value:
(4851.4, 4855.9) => 14.1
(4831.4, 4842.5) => 14.5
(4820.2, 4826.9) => 14.5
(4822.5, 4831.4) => 14.7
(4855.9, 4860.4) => 12.4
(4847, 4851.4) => 14.2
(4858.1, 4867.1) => 12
